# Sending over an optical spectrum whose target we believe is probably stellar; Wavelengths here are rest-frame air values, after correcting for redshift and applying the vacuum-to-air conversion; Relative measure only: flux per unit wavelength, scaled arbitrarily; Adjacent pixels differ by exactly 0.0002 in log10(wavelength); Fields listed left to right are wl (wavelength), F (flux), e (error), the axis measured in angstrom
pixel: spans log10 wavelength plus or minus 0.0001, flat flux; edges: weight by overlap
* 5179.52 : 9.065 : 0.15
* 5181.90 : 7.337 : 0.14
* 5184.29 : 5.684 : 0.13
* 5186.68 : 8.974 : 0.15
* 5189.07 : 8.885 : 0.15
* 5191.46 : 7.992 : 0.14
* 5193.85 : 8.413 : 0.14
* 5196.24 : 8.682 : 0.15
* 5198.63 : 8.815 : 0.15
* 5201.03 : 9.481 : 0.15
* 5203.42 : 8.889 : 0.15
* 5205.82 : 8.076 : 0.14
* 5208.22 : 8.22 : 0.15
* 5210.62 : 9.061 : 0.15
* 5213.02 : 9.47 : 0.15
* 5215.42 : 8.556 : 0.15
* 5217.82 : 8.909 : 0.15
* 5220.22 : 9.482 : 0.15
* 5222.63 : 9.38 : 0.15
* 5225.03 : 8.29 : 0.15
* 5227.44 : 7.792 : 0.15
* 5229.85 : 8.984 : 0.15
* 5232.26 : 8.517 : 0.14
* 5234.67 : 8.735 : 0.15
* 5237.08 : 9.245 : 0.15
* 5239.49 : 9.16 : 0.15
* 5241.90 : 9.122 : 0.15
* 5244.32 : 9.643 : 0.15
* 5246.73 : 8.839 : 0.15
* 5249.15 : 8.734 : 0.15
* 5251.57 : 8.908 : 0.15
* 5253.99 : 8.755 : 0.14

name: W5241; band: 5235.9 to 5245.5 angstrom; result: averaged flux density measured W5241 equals 9.29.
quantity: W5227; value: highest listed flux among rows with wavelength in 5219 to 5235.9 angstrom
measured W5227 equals 9.482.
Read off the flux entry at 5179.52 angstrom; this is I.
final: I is 9.065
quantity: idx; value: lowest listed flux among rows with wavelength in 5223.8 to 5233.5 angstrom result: 7.792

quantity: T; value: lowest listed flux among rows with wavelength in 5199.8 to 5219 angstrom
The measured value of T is 8.076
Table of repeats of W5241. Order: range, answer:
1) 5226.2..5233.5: 8.42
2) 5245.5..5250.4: 8.79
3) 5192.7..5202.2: 8.85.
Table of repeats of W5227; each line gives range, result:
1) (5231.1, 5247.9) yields 9.643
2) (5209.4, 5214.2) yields 9.47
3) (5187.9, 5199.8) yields 8.885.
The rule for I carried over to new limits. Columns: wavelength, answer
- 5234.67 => 8.735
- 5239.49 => 9.16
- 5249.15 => 8.734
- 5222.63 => 9.38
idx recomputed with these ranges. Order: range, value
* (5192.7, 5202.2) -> 8.413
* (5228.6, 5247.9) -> 8.517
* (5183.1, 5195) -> 5.684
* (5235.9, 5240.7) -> 9.16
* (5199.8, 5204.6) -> 8.889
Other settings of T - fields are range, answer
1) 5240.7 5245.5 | 9.122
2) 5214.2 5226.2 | 8.29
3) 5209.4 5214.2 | 9.061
